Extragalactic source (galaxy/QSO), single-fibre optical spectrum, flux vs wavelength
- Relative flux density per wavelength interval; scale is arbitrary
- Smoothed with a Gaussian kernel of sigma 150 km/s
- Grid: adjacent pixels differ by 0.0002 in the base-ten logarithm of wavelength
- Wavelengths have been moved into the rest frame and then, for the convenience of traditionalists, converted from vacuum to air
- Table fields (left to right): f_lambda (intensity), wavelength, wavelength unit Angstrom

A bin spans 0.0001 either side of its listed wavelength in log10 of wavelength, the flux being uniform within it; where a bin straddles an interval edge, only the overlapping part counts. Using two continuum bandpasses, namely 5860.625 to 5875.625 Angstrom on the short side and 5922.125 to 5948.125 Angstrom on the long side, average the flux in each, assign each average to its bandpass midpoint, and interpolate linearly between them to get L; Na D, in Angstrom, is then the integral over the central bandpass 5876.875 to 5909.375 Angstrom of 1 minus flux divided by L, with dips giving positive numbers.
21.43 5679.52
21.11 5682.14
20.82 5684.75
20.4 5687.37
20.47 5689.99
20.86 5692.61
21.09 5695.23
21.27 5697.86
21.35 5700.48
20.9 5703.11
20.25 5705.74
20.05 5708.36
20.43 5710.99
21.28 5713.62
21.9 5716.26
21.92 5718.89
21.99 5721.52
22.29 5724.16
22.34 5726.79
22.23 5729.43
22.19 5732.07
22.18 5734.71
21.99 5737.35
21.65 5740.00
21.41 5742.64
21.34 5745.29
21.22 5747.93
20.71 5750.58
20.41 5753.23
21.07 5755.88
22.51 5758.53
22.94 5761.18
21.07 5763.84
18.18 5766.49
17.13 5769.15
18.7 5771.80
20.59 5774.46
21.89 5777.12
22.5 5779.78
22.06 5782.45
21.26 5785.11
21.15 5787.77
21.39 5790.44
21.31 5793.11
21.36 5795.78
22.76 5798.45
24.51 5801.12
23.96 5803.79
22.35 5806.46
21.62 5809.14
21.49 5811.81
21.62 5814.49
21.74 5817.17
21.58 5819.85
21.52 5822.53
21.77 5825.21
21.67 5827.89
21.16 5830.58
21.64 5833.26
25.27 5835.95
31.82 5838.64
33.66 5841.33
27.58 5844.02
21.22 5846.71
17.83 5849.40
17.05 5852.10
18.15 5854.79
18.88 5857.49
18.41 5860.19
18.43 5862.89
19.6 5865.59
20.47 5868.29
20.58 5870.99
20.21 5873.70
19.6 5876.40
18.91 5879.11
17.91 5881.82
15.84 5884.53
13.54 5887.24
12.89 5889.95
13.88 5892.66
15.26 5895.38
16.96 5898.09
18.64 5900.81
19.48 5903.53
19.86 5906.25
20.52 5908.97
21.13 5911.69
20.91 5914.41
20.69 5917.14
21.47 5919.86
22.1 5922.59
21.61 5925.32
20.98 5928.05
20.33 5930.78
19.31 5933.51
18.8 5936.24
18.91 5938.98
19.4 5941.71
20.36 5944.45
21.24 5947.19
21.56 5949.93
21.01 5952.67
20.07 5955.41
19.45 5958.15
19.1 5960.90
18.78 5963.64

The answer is 4.9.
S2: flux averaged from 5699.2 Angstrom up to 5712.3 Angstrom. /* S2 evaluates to 20.6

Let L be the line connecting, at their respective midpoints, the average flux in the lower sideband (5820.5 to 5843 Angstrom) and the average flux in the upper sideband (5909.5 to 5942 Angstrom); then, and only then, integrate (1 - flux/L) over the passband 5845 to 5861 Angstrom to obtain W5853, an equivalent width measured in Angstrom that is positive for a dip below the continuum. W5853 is 3.4 Angstrom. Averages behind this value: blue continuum 24.8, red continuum 20.5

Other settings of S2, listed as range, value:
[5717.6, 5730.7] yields 22.2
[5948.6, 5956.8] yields 20.9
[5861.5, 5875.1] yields 19.9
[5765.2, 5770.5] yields 17.7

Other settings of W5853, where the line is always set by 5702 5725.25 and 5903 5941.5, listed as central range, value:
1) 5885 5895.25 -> 3.3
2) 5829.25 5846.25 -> -4.8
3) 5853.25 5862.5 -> 1.0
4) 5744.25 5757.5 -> 0.1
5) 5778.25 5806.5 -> -1.8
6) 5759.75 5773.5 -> 0.9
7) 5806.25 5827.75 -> -0.9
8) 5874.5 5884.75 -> 1.1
